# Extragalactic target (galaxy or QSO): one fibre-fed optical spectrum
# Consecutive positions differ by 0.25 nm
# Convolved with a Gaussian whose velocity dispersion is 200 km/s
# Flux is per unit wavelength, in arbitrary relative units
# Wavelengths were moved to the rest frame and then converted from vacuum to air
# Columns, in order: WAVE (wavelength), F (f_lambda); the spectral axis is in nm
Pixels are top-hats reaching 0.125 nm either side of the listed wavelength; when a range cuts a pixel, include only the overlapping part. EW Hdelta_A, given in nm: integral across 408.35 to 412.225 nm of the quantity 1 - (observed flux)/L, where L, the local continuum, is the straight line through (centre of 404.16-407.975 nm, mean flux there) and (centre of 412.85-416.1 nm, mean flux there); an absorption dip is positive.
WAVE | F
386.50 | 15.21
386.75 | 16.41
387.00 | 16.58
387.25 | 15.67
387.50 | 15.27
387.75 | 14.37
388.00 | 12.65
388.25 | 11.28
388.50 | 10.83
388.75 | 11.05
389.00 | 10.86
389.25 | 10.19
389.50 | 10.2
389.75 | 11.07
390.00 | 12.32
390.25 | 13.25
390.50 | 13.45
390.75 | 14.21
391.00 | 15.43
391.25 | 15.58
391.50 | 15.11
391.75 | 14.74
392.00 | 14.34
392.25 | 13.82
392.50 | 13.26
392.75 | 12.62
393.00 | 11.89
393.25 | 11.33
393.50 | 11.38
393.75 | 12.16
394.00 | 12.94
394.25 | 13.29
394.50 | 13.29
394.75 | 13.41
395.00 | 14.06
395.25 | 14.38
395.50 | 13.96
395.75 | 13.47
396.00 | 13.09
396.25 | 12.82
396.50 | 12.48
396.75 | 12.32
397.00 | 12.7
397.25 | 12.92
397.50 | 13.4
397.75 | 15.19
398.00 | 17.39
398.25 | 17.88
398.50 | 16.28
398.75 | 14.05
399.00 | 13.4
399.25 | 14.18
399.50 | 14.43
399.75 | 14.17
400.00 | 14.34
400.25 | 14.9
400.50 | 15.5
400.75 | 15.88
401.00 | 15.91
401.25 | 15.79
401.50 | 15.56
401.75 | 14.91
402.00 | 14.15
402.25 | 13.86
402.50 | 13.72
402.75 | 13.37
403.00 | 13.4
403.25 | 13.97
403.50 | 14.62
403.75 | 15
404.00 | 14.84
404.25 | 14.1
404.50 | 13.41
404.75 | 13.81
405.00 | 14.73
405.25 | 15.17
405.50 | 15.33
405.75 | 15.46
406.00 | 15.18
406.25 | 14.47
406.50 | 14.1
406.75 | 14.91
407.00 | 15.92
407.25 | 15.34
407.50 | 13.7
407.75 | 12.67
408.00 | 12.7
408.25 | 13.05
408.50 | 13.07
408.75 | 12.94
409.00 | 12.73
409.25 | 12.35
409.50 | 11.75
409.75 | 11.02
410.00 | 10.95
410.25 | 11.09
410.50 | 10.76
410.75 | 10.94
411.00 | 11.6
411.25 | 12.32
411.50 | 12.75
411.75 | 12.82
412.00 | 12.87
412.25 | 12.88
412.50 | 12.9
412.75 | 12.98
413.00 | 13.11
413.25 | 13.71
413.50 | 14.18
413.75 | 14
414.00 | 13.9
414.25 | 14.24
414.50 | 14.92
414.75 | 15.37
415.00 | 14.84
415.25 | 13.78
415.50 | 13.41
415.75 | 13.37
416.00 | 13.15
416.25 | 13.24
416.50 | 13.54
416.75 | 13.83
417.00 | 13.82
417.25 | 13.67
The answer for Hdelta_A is 0.60 nm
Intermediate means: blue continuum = 14.5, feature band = 12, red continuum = 14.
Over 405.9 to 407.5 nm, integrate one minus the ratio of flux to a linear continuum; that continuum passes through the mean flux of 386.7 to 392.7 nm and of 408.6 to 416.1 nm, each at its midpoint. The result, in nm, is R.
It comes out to -0.23 nm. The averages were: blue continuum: 13.4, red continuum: 12.9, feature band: 14.9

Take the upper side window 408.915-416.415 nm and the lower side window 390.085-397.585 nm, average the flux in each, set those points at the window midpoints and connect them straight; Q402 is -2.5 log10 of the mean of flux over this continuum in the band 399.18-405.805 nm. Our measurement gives -0.113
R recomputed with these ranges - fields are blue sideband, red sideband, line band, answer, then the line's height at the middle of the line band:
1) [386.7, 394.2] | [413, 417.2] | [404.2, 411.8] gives 0.236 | 13.7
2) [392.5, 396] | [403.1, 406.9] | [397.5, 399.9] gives -0.261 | 13.6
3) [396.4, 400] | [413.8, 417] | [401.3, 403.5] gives 0.009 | 14.3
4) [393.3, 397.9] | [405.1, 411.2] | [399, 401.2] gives -0.279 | 13.2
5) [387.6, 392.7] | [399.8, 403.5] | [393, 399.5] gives 0.091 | 13.8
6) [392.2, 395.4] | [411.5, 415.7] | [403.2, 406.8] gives -0.339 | 13.4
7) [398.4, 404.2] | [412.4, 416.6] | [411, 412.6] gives 0.150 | 14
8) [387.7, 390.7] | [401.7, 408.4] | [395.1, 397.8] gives -0.077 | 12.9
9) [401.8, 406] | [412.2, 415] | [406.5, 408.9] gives 0.061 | 14.2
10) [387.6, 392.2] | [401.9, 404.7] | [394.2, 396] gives -0.048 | 13.3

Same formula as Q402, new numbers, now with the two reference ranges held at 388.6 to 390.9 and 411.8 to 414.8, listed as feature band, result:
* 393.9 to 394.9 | -0.09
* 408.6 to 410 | 0.11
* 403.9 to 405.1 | -0.09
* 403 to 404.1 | -0.12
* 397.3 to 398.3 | -0.24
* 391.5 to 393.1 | -0.13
